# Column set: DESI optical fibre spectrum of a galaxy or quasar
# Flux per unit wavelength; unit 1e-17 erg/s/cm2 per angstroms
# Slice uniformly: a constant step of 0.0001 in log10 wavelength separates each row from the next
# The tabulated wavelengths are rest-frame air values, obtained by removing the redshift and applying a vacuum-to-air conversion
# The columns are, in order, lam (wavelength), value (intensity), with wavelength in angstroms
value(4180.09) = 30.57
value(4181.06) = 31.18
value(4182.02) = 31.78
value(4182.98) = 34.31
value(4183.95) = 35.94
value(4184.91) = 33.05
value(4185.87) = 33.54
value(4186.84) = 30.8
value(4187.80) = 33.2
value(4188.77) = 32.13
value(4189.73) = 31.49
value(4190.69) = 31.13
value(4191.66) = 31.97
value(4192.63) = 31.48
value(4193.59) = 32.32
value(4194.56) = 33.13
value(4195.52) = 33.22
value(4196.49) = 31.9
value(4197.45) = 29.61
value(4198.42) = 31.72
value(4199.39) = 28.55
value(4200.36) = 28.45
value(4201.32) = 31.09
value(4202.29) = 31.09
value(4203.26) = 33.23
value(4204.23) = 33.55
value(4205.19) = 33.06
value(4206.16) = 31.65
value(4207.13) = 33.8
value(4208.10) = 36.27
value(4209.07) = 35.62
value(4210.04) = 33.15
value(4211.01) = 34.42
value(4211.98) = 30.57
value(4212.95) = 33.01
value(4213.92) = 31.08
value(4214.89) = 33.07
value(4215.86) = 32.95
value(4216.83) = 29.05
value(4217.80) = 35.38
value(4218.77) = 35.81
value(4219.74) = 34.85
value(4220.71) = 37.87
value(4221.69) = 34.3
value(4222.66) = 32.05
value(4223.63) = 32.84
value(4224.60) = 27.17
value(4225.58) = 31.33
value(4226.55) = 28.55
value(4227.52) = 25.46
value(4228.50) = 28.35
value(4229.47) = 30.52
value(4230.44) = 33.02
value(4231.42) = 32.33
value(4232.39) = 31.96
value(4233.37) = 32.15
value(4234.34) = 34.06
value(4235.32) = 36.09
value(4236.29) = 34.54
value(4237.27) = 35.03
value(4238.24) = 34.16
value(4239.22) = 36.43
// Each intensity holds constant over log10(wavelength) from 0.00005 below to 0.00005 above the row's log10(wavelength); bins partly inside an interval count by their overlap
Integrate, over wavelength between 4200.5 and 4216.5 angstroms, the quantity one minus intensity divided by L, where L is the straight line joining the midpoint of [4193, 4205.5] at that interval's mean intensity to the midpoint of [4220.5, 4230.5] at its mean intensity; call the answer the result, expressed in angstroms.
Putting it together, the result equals -0.78 angstroms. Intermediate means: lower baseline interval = 31.6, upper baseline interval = 30.8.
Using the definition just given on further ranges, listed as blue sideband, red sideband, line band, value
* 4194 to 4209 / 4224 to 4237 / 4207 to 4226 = -0.92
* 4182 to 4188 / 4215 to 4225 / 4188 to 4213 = 0.83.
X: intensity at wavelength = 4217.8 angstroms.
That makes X 35.38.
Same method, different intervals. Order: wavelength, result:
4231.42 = 32.33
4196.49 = 31.9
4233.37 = 32.15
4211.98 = 30.57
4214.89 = 33.07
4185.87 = 33.54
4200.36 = 28.45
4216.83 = 29.05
